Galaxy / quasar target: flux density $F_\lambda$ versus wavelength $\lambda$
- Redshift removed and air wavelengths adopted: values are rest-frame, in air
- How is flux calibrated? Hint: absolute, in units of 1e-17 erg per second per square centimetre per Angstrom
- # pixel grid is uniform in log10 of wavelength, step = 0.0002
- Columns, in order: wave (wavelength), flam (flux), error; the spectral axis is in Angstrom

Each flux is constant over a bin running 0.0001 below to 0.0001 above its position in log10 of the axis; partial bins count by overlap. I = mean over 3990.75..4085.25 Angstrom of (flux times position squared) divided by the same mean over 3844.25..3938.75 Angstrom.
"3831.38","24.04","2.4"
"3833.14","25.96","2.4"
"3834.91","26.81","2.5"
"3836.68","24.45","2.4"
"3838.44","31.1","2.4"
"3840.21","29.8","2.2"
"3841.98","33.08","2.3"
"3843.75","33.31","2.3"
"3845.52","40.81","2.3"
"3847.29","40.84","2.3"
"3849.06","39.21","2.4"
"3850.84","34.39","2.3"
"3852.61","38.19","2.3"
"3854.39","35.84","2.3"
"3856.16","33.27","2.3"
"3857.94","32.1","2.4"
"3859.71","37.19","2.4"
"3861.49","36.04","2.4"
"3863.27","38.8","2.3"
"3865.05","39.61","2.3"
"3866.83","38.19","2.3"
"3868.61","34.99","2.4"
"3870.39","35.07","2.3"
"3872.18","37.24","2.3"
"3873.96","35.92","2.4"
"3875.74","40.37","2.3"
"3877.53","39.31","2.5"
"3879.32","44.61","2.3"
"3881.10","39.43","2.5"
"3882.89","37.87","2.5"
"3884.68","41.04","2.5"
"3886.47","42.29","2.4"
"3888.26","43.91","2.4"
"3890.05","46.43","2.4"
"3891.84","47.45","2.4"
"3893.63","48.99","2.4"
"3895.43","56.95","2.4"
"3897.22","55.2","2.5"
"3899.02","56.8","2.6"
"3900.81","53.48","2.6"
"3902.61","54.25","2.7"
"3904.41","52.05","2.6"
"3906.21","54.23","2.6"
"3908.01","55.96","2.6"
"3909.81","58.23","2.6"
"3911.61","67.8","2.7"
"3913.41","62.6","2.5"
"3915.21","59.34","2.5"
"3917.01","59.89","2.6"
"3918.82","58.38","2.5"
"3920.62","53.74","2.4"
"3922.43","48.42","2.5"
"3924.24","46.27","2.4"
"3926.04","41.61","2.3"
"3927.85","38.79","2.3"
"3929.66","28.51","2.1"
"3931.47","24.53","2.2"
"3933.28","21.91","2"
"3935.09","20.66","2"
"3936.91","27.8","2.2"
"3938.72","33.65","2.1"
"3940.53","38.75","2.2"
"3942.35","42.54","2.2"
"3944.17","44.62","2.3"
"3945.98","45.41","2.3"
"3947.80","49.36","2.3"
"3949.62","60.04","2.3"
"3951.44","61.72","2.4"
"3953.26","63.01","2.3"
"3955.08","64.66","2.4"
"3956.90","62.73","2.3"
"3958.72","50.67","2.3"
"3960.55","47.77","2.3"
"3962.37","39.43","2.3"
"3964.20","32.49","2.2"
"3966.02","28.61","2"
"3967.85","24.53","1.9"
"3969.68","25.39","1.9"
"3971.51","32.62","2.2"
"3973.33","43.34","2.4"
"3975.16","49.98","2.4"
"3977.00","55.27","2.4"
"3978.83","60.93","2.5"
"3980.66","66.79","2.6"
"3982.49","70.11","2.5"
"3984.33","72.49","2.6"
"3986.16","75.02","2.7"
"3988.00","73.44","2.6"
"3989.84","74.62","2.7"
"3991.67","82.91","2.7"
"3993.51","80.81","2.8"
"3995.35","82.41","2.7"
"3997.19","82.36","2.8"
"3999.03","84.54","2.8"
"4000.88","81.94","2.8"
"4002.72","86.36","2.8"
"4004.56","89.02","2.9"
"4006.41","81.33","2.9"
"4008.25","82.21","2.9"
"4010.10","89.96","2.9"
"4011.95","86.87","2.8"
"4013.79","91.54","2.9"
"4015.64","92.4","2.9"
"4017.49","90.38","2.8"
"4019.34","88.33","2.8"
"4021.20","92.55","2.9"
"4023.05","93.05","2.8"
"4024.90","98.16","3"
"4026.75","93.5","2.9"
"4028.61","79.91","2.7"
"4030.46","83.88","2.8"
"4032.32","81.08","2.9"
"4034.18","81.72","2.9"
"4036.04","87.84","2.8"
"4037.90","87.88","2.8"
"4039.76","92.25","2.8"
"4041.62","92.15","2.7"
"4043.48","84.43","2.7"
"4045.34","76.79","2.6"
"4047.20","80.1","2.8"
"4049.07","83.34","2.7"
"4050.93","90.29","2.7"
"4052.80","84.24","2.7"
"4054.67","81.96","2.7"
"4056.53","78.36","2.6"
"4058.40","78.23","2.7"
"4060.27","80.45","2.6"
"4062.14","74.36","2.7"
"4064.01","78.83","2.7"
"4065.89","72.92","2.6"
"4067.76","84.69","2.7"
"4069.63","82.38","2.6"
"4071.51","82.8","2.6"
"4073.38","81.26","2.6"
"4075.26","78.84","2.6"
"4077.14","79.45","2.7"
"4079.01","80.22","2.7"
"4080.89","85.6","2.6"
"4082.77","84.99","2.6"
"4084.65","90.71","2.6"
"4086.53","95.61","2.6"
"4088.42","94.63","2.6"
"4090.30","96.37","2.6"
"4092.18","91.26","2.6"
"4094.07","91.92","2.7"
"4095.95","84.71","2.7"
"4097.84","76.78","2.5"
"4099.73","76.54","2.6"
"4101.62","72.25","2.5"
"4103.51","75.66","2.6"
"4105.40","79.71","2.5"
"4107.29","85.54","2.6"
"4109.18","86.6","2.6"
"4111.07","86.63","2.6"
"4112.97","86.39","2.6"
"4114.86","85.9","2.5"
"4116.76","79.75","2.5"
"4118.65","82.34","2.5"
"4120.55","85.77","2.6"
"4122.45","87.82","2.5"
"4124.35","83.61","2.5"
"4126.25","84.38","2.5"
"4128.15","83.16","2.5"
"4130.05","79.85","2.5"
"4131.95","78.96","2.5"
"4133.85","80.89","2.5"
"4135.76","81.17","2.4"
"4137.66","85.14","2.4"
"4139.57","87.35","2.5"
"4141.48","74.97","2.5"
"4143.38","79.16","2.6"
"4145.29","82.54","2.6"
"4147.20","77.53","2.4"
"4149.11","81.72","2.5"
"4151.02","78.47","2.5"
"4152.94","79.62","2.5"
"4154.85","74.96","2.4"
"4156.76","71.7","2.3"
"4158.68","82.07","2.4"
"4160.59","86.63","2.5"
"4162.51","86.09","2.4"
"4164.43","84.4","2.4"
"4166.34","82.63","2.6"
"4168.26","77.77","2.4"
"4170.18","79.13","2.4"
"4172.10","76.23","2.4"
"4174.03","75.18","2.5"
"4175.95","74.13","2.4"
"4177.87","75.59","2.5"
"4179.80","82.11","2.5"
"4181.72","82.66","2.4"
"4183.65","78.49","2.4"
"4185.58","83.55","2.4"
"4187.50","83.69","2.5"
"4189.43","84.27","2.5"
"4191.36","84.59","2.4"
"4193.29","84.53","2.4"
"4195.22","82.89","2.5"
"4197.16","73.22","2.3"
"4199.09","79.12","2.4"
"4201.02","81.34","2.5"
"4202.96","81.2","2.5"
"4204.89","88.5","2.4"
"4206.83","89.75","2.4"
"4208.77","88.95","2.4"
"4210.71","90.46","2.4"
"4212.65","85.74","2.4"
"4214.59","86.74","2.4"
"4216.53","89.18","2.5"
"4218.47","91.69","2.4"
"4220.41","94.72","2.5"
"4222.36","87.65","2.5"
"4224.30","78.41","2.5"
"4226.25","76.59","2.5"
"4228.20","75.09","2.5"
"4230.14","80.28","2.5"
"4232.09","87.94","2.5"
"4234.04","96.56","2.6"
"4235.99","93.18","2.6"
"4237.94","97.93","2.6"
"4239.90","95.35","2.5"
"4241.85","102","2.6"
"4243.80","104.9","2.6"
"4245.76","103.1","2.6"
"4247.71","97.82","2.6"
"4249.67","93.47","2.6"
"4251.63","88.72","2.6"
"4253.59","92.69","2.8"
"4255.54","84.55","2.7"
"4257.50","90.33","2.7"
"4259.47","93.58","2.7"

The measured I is 2.10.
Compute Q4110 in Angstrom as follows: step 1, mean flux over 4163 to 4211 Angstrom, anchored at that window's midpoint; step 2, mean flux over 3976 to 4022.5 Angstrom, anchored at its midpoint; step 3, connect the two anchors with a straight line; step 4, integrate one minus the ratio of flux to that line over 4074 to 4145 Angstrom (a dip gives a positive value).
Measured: -2.2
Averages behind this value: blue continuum 80.7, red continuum 81.7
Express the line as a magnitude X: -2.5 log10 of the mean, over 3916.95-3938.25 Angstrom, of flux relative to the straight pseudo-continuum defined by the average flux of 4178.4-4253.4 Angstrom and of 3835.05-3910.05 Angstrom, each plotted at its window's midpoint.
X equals 0.26 mag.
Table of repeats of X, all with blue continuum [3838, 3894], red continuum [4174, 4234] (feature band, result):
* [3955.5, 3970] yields 0.26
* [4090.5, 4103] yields -0.20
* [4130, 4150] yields -0.08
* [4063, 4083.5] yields -0.22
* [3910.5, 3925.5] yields -0.25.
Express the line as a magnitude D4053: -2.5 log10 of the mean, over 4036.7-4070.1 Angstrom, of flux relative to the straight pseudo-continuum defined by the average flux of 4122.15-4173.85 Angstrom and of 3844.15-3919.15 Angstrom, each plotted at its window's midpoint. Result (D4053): -0.21 mag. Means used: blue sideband 45.2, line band 82.5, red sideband 80.9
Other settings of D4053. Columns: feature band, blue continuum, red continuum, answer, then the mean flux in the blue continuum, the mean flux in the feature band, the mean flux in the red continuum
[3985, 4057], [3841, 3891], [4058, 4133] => -0.24 mag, 38.2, 85.1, 83.2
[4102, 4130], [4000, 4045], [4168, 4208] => 0.01 mag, 87.7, 83.4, 80.9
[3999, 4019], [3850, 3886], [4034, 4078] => -0.22 mag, 37.5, 87.1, 82.3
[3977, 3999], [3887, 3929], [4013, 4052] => 0.01 mag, 52.8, 74.3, 87.7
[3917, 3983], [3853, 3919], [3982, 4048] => 0.41 mag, 46.1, 44.7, 84.7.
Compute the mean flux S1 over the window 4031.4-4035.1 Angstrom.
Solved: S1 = 81.3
